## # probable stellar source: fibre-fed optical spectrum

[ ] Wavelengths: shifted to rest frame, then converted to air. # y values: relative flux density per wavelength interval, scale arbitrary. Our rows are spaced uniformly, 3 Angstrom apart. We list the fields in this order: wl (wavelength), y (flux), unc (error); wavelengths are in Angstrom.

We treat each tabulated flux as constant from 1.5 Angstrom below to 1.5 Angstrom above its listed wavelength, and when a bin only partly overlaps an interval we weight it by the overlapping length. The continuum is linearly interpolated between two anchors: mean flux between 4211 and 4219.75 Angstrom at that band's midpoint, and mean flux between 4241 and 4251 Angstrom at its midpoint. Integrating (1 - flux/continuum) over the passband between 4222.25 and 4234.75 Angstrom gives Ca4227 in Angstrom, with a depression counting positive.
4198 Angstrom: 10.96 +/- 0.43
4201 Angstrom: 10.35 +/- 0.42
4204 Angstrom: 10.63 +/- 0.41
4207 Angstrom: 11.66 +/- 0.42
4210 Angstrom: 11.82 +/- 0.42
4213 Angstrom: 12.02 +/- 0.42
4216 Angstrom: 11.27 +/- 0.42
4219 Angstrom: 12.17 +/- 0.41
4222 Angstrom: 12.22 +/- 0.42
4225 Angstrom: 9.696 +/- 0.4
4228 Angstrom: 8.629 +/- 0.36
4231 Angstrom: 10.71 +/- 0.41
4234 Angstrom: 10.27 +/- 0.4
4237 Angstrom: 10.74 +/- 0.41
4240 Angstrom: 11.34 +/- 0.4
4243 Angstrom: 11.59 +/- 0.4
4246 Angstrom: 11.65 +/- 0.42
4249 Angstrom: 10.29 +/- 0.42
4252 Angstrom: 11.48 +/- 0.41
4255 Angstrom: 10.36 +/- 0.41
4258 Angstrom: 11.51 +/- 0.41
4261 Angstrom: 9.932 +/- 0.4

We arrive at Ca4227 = 1.6 Angstrom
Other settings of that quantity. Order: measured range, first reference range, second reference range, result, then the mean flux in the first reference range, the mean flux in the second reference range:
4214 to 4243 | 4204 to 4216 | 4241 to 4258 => 1.4 Angstrom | 11.6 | 11.1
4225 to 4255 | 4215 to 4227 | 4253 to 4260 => 1.0 Angstrom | 11.2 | 10.9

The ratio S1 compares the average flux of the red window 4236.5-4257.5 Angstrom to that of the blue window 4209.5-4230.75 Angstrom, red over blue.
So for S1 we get 1.0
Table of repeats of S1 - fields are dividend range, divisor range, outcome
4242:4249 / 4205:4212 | 0.97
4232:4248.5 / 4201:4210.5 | 0.99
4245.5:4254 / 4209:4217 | 0.94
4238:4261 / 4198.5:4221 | 0.97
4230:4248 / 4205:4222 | 0.94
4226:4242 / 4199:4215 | 0.92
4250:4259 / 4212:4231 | 1.01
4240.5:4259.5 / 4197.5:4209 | 1.02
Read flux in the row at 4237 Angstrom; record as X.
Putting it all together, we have 10.74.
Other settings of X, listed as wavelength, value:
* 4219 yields 12.17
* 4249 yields 10.29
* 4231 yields 10.71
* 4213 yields 12.02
